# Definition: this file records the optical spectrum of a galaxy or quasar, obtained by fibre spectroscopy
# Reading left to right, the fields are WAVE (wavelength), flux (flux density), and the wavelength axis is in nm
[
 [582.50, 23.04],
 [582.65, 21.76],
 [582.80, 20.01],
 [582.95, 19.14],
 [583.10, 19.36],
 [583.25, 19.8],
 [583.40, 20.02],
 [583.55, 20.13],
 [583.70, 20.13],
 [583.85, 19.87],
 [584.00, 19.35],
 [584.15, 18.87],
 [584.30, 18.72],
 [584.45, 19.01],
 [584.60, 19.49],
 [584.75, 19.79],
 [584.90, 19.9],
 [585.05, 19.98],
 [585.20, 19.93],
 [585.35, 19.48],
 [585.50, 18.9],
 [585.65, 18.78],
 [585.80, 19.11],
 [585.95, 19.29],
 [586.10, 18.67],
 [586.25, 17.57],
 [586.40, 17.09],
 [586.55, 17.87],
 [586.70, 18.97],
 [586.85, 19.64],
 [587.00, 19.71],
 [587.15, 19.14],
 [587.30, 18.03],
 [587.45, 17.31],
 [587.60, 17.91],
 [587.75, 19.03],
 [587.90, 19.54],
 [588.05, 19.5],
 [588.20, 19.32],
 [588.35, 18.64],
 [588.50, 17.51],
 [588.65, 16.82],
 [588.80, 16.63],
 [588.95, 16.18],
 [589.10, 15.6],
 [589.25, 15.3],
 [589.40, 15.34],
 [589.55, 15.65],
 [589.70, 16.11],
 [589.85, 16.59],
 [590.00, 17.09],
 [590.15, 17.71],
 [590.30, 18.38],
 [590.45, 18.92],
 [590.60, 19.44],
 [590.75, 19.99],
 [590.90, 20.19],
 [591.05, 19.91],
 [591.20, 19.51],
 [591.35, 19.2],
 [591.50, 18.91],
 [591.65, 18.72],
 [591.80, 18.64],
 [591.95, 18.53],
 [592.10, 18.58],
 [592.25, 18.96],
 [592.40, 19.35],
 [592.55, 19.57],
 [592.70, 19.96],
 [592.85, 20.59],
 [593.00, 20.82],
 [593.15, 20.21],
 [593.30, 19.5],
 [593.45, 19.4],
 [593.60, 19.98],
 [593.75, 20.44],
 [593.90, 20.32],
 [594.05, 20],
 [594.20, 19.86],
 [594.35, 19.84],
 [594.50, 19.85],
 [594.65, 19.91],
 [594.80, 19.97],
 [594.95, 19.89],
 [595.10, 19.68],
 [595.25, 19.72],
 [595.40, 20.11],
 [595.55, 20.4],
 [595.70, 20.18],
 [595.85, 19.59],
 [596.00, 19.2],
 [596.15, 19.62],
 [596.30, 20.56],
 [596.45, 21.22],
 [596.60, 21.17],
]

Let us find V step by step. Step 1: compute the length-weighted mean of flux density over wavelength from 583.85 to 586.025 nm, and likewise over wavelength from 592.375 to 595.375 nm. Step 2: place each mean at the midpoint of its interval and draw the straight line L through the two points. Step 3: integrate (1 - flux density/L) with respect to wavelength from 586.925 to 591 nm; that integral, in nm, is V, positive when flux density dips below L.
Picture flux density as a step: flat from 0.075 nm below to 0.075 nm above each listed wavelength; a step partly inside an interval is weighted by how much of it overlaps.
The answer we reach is 0.37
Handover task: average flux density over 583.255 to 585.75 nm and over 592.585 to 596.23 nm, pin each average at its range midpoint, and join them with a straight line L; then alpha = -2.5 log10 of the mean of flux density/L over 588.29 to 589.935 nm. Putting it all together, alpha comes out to 0.20 mag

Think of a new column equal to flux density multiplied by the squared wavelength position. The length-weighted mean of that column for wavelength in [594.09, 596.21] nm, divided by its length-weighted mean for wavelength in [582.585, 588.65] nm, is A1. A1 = 1.07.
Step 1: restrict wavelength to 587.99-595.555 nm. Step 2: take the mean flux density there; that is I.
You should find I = 18.8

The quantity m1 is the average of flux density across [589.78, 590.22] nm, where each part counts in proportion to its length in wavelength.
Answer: 17.1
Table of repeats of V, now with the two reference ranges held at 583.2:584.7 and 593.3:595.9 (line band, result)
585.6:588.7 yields 0.174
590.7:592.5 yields 0.057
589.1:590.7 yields 0.221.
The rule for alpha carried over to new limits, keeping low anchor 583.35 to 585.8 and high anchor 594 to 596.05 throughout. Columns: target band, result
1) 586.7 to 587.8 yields 0.051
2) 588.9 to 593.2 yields 0.075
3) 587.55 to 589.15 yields 0.100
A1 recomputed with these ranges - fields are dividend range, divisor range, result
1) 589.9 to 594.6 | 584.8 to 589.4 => 1.08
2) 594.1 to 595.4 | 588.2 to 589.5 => 1.22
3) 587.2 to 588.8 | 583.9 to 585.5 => 0.95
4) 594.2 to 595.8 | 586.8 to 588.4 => 1.08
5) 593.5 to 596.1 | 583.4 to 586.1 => 1.06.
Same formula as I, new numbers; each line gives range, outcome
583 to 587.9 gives 19.1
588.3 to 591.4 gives 17.6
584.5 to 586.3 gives 19.3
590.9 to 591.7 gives 19.4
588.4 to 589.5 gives 16.2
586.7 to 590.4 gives 17.6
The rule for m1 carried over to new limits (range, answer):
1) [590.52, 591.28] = 19.8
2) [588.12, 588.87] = 17.8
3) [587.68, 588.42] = 19.2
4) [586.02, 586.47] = 17.8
